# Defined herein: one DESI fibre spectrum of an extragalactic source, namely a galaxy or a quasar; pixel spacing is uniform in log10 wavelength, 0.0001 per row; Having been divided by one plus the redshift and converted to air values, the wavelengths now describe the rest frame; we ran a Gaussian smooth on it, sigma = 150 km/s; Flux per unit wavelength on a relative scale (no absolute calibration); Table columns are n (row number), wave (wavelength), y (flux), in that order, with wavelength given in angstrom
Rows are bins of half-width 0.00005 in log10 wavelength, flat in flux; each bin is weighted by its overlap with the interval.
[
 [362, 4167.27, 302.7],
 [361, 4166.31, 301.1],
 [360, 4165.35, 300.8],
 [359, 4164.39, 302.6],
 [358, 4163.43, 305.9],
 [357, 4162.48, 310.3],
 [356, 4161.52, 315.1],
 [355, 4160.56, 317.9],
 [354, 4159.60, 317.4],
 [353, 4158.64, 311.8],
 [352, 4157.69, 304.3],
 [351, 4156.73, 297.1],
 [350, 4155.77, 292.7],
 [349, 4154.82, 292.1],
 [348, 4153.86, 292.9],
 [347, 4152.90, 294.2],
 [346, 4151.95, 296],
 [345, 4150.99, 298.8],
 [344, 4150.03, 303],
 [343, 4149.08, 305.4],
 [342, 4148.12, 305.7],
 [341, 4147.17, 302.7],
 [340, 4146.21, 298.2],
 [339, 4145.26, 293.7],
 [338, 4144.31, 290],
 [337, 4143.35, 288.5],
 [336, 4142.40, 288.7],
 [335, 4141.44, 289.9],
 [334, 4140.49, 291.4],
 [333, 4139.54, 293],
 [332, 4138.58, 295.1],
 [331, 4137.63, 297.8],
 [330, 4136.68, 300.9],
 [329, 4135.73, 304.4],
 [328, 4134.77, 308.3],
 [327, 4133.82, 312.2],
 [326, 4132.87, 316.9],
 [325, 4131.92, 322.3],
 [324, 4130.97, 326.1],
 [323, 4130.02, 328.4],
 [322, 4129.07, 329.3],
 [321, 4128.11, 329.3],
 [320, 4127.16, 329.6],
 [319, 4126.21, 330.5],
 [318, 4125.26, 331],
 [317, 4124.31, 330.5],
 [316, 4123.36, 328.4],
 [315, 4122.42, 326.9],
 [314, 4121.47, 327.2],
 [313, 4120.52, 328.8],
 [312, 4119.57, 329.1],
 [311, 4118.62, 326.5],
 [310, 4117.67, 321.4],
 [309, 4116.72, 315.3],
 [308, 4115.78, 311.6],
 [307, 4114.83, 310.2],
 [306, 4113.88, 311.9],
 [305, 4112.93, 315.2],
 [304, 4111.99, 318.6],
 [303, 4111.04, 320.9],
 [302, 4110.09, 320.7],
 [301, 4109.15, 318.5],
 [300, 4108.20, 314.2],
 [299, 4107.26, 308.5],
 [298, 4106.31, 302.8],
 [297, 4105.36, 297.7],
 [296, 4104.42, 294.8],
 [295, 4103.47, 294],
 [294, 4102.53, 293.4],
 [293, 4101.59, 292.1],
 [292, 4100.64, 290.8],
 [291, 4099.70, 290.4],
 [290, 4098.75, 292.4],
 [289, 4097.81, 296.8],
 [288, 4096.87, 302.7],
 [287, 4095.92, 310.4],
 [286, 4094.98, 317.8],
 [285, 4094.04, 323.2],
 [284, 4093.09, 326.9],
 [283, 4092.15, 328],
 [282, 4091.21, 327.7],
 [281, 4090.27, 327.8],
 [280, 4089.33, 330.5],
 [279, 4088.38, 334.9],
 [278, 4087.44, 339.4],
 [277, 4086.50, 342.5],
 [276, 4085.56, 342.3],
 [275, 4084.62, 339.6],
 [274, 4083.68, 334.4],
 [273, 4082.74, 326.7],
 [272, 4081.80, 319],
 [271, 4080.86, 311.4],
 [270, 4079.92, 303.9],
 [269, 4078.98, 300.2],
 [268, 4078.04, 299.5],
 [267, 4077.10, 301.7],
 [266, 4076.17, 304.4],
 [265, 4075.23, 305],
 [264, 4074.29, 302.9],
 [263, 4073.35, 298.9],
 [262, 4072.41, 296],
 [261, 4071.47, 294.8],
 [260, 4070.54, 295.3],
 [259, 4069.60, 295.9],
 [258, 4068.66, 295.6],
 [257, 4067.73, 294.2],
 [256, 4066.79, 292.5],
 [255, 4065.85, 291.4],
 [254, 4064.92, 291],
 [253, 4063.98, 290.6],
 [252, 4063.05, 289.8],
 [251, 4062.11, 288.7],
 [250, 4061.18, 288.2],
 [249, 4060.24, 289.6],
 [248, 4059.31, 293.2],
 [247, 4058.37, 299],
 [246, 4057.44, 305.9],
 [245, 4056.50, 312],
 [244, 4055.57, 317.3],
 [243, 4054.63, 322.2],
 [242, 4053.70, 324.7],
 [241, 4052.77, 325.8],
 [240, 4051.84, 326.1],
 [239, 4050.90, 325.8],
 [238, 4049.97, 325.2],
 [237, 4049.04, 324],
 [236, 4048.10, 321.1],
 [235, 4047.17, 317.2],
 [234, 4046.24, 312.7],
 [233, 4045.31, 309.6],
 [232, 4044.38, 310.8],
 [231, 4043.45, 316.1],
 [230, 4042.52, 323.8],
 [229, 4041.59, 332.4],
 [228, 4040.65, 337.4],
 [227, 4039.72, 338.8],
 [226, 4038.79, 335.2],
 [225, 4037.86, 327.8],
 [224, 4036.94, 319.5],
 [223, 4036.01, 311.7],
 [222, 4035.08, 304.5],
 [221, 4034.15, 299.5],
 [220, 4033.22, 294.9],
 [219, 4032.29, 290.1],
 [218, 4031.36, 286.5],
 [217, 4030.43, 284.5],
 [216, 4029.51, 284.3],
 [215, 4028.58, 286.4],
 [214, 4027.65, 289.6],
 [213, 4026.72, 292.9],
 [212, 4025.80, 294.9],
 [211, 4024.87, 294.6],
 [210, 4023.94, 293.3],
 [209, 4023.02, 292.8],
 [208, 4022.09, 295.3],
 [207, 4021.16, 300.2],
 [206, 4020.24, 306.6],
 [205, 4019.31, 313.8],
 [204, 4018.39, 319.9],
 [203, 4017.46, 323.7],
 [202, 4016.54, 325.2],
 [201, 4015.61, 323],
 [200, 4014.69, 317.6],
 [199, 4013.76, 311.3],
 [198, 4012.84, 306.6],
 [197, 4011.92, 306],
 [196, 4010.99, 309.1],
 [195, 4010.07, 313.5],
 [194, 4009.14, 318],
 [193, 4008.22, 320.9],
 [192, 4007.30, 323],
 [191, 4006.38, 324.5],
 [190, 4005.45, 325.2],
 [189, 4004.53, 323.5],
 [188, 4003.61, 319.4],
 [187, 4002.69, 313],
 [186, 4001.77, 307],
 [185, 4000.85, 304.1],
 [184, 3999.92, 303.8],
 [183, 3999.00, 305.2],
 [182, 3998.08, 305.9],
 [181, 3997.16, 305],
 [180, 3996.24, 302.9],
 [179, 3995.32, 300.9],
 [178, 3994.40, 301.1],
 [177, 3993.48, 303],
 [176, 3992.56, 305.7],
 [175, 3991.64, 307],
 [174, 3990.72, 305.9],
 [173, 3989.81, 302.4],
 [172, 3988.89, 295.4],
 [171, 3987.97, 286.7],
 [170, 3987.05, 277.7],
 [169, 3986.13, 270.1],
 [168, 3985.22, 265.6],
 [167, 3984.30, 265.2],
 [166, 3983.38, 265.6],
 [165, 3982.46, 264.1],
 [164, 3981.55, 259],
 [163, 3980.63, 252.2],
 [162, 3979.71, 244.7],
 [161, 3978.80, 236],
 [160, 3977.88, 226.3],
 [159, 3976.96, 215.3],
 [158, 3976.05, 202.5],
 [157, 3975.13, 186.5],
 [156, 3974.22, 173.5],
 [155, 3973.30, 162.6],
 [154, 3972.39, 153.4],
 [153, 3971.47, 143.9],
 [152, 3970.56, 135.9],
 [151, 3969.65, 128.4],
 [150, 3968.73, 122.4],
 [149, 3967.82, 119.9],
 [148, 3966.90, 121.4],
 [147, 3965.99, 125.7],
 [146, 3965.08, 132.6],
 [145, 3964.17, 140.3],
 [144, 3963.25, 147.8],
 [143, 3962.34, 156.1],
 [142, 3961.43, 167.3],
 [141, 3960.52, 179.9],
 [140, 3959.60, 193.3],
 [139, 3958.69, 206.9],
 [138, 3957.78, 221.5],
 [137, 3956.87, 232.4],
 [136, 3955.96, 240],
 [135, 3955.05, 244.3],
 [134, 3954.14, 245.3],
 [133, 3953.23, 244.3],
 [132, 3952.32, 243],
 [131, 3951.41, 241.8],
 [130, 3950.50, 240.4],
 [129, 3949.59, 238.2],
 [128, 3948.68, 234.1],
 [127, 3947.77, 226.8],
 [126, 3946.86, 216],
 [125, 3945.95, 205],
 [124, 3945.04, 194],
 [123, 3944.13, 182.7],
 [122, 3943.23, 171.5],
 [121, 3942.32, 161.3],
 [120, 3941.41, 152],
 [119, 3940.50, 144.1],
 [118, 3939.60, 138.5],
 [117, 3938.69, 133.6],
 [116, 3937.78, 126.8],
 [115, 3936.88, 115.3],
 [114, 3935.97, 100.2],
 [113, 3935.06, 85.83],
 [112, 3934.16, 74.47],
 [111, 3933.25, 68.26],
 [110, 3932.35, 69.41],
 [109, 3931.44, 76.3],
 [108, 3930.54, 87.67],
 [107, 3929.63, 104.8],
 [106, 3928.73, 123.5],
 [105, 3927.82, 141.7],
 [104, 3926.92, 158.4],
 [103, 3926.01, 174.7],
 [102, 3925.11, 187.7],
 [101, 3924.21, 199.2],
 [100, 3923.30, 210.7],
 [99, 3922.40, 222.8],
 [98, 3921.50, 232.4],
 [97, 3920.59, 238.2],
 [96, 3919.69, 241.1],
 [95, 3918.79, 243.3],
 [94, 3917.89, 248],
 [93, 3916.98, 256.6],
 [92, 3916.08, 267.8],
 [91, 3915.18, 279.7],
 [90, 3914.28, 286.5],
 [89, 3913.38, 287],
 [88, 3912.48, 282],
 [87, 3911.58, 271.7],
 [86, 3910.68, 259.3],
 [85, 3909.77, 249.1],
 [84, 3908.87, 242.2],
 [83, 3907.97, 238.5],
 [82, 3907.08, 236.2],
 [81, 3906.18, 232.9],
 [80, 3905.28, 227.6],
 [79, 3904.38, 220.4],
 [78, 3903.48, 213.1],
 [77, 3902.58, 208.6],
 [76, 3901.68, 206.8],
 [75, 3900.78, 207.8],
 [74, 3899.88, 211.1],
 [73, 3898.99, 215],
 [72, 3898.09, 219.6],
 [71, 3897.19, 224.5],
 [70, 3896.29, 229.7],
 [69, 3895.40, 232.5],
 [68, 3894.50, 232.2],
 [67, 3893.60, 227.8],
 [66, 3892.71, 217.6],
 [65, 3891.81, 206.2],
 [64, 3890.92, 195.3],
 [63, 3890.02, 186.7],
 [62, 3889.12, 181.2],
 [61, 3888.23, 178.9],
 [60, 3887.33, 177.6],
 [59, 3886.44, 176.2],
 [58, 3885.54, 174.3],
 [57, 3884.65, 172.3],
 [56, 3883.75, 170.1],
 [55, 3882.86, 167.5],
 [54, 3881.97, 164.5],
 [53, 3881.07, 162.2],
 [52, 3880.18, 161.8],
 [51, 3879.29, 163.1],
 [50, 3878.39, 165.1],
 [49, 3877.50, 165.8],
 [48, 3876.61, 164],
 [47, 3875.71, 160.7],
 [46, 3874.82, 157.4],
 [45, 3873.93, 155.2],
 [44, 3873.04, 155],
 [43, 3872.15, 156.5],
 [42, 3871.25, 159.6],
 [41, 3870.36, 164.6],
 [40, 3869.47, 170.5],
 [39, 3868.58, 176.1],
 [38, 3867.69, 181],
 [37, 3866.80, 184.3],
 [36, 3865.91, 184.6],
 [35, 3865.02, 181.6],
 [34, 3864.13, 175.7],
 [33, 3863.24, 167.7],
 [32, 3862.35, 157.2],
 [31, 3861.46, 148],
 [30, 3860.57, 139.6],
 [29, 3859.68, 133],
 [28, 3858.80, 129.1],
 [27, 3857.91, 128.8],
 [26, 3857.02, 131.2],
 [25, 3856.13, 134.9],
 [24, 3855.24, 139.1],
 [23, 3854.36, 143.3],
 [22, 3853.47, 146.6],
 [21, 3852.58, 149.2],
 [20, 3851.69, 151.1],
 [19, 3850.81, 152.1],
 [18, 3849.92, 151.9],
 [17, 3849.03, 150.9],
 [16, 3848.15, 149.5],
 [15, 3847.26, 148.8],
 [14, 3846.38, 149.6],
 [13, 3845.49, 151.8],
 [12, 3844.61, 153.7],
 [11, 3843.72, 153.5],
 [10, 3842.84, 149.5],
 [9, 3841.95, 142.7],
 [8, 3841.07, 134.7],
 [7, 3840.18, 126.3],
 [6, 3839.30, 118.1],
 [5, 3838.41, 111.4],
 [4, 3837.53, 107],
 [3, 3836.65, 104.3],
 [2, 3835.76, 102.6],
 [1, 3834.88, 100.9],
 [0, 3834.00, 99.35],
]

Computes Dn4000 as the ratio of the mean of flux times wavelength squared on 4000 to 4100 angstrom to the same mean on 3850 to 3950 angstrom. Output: 1.8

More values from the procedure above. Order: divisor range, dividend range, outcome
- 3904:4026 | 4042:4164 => 1.43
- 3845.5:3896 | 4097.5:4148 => 2.11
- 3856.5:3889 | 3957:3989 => 1.28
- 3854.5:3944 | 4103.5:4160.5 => 1.91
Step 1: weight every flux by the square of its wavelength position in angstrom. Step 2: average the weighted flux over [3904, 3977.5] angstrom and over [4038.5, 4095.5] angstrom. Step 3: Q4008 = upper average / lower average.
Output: 1.8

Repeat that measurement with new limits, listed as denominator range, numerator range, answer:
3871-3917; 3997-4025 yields 1.60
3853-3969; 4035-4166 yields 1.85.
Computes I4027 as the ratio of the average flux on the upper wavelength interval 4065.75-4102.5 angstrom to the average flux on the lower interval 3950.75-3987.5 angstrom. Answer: 1.54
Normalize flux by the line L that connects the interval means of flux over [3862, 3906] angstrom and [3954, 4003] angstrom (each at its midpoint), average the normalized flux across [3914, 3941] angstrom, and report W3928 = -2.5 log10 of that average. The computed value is 0.225 mag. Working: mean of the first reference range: 186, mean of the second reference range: 231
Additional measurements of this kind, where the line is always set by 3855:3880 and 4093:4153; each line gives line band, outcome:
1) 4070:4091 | -0.11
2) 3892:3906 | -0.23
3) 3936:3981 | 0.15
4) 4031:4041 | -0.21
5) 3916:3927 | -0.17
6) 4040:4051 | -0.22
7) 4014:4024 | -0.25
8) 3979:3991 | -0.19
